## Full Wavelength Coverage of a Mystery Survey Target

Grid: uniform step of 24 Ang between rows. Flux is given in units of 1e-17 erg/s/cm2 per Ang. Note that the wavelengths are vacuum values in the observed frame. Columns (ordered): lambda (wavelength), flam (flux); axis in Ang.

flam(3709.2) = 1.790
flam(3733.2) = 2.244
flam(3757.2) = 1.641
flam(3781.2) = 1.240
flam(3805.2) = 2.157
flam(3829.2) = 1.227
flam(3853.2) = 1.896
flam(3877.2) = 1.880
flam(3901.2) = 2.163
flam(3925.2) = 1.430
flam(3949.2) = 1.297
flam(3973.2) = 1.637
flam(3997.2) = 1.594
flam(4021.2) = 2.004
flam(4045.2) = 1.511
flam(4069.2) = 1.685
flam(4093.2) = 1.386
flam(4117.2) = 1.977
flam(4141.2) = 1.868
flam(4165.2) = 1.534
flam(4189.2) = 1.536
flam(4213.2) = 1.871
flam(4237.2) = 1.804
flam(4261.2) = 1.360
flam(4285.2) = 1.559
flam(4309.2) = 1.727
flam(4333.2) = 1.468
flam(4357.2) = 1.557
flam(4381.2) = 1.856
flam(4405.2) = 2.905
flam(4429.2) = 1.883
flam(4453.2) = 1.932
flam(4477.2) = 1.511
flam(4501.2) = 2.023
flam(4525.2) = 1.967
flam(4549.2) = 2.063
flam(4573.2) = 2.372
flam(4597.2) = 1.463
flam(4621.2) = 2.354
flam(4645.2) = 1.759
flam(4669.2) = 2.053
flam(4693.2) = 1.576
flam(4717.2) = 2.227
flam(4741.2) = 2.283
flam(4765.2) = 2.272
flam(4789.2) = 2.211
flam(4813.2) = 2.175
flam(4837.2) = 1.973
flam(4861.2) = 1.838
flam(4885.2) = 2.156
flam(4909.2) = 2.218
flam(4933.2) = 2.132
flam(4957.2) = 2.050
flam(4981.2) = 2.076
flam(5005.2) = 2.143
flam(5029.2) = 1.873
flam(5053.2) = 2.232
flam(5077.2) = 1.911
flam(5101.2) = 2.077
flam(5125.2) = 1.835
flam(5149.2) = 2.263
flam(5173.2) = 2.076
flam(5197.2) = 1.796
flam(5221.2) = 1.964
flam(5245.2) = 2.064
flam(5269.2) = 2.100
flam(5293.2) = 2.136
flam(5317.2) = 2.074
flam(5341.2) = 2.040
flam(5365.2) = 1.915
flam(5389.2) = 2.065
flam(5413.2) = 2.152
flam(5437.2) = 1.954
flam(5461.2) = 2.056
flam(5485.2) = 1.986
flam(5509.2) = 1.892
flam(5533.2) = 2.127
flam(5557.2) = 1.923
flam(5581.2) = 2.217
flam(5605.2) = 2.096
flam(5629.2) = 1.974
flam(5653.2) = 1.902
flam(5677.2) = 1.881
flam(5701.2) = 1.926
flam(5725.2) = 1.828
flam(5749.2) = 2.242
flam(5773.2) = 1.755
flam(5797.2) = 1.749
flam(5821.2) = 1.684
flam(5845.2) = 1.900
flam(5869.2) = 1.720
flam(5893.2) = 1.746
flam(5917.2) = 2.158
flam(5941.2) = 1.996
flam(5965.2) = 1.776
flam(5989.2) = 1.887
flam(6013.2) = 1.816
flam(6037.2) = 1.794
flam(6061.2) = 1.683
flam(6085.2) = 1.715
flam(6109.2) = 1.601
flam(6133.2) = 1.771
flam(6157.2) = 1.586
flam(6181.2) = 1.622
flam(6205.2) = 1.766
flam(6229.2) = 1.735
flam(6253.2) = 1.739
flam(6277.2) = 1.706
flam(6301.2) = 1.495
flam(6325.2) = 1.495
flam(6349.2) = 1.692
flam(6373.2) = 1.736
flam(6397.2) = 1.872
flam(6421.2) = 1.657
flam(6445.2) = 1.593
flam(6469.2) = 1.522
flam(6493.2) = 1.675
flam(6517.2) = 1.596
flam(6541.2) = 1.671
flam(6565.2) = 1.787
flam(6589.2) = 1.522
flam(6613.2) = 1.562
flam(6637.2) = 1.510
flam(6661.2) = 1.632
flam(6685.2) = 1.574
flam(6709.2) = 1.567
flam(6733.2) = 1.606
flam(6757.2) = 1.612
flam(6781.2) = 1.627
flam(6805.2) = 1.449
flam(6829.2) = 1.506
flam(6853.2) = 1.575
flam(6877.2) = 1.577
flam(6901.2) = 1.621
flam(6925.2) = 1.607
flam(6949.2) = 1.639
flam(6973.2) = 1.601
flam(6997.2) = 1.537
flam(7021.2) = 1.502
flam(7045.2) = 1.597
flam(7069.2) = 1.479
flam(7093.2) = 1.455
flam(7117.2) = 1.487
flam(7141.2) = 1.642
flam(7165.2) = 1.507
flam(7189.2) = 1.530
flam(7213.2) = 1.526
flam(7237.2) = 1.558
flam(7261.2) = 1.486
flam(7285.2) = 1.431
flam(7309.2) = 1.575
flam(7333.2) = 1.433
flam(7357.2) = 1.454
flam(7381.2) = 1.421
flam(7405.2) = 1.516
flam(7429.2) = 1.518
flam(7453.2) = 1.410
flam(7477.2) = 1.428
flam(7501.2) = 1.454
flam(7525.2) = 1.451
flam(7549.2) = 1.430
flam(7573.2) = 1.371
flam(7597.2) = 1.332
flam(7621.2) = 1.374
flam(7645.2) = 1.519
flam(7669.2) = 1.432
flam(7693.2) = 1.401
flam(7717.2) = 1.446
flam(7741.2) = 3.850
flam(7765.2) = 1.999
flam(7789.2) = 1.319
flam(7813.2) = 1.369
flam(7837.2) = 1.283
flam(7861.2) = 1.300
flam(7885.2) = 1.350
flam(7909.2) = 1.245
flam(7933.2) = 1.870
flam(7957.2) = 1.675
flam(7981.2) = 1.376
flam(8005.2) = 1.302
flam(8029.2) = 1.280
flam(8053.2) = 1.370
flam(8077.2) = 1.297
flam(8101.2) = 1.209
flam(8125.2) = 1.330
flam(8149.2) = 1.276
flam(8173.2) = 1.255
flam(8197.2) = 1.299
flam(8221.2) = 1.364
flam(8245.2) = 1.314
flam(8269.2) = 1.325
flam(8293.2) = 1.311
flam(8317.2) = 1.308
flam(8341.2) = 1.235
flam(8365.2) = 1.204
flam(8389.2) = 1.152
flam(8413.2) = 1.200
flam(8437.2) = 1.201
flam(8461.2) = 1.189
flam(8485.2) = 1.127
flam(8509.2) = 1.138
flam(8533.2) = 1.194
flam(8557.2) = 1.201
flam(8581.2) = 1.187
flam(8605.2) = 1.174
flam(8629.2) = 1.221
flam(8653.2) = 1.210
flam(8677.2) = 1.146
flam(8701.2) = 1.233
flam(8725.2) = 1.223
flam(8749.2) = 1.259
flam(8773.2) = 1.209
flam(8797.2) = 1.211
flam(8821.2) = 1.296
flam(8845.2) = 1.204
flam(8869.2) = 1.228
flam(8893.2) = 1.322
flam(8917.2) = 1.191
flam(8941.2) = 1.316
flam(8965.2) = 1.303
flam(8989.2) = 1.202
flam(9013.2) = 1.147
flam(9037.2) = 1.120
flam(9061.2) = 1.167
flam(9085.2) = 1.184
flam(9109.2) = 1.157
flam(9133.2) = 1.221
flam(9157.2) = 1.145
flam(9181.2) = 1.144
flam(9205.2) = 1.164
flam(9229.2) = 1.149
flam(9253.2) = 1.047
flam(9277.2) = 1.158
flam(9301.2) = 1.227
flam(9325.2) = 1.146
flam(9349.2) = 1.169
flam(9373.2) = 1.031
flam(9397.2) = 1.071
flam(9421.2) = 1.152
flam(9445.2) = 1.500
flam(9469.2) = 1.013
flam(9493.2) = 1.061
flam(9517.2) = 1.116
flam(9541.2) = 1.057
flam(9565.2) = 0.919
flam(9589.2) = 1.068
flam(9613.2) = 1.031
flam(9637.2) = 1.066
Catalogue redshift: 0.18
